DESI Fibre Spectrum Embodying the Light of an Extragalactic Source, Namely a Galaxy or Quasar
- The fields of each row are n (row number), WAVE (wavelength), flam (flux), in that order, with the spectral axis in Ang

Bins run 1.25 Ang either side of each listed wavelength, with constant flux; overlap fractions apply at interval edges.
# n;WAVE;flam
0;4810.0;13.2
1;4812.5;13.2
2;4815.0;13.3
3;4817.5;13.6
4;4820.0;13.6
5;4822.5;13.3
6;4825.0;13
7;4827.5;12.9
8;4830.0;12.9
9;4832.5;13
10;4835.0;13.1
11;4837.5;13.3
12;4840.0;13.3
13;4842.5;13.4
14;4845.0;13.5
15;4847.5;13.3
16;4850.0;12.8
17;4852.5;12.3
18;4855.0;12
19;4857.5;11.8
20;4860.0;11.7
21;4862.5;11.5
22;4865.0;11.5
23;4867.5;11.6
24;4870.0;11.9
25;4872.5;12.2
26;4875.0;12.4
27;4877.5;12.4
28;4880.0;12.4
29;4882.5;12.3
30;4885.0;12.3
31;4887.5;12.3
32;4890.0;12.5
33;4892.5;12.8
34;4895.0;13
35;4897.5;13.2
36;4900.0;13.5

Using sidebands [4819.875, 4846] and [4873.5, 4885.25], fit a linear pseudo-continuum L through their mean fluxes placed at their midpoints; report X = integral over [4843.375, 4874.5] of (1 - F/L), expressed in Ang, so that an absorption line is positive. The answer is 1.3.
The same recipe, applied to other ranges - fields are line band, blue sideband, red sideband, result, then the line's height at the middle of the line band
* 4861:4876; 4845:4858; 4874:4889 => 0.74 Ang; 12.5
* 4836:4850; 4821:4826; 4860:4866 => -1.06 Ang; 12.4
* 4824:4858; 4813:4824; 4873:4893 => 0.38 Ang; 13.1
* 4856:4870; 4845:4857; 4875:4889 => 0.98 Ang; 12.5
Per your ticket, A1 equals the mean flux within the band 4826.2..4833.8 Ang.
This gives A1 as 12.9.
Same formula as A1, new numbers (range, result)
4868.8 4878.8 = 12.2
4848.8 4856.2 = 12.4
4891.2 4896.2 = 12.9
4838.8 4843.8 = 13.4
